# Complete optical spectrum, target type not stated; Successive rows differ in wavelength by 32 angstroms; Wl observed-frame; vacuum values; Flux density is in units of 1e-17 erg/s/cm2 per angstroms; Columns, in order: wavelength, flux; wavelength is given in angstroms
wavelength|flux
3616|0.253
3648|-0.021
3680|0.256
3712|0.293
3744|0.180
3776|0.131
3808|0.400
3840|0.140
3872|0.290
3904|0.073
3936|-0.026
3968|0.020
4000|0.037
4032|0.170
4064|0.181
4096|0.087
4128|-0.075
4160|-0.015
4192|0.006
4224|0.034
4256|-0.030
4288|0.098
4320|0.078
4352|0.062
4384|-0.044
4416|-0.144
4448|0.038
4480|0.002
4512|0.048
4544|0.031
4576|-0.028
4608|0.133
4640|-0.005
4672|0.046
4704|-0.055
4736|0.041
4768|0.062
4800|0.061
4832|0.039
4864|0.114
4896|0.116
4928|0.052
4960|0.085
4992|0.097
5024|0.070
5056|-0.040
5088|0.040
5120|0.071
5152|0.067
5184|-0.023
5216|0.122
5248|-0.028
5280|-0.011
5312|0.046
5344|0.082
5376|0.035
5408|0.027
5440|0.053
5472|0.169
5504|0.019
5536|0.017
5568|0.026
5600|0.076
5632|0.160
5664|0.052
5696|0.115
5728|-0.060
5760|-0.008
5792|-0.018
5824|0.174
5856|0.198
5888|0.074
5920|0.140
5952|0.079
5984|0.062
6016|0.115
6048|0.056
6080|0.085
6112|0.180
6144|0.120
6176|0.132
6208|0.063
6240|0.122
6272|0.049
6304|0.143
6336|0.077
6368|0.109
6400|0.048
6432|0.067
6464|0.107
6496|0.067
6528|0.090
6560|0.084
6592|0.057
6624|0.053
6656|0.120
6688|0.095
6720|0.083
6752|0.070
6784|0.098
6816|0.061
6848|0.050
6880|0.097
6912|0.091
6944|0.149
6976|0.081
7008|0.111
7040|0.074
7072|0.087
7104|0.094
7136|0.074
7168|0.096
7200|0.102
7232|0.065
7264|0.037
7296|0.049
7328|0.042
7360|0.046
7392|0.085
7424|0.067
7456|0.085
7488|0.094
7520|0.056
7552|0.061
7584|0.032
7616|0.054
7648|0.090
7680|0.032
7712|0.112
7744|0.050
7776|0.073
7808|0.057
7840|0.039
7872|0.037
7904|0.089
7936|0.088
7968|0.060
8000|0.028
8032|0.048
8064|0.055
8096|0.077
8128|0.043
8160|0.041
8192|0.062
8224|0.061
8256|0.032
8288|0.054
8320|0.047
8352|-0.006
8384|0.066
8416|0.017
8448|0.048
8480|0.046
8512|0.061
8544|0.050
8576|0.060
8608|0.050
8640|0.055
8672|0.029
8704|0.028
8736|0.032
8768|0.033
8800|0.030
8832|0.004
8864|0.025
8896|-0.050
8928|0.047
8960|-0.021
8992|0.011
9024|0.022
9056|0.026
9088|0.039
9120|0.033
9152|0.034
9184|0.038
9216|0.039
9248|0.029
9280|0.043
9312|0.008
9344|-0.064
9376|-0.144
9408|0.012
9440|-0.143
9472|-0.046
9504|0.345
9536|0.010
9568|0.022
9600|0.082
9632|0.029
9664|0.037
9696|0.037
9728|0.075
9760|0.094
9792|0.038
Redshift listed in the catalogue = 1.55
